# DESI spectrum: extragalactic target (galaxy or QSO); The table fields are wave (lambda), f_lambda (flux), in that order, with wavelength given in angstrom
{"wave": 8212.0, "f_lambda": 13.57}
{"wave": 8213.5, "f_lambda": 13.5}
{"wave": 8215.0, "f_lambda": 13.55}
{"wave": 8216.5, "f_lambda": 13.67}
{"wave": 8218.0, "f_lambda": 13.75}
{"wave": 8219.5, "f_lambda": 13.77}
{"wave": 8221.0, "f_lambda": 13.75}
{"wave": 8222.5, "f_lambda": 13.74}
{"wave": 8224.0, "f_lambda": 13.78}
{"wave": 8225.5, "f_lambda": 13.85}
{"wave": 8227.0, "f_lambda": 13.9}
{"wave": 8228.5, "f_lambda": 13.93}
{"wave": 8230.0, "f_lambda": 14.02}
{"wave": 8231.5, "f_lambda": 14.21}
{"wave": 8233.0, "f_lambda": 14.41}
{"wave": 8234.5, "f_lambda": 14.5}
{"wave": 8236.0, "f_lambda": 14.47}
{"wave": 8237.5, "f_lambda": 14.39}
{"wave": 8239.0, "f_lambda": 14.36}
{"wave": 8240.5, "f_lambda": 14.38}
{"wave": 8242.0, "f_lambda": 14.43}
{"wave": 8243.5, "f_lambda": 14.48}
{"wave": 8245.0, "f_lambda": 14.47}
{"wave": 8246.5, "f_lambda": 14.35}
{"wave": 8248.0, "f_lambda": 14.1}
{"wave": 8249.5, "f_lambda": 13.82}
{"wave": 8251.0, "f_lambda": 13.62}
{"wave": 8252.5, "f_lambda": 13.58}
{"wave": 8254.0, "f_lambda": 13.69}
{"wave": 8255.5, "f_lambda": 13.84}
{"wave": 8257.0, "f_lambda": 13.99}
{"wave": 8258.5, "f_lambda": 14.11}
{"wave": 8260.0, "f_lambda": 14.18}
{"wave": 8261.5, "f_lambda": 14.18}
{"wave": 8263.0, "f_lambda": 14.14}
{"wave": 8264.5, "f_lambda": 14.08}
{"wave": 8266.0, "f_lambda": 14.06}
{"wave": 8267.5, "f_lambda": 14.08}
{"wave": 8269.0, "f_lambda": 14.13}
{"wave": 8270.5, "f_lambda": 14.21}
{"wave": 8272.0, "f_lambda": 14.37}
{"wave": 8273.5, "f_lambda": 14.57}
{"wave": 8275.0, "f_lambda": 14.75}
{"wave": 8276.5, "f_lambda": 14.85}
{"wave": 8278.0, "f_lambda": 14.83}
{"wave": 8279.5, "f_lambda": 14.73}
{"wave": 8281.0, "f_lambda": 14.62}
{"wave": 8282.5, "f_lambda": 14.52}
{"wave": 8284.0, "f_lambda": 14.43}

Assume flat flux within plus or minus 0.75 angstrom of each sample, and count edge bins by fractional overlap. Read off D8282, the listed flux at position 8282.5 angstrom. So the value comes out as 14.52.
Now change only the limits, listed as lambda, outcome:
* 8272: 14.37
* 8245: 14.47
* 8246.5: 14.35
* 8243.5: 14.48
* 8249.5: 13.82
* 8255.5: 13.84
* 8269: 14.13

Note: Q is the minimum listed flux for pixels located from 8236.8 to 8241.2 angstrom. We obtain 14.36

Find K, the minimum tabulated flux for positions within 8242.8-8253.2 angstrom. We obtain 13.58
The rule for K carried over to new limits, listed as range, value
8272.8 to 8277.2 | 14.57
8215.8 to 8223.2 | 13.67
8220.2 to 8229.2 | 13.74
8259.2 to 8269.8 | 14.06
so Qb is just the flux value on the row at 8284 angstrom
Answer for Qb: 14.43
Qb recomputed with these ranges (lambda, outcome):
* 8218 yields 13.75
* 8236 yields 14.47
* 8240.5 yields 14.38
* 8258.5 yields 14.11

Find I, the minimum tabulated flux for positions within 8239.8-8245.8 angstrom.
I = 14.38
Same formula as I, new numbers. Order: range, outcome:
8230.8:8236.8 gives 14.21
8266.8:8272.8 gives 14.08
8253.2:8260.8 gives 13.69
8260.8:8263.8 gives 14.14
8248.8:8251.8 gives 13.62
